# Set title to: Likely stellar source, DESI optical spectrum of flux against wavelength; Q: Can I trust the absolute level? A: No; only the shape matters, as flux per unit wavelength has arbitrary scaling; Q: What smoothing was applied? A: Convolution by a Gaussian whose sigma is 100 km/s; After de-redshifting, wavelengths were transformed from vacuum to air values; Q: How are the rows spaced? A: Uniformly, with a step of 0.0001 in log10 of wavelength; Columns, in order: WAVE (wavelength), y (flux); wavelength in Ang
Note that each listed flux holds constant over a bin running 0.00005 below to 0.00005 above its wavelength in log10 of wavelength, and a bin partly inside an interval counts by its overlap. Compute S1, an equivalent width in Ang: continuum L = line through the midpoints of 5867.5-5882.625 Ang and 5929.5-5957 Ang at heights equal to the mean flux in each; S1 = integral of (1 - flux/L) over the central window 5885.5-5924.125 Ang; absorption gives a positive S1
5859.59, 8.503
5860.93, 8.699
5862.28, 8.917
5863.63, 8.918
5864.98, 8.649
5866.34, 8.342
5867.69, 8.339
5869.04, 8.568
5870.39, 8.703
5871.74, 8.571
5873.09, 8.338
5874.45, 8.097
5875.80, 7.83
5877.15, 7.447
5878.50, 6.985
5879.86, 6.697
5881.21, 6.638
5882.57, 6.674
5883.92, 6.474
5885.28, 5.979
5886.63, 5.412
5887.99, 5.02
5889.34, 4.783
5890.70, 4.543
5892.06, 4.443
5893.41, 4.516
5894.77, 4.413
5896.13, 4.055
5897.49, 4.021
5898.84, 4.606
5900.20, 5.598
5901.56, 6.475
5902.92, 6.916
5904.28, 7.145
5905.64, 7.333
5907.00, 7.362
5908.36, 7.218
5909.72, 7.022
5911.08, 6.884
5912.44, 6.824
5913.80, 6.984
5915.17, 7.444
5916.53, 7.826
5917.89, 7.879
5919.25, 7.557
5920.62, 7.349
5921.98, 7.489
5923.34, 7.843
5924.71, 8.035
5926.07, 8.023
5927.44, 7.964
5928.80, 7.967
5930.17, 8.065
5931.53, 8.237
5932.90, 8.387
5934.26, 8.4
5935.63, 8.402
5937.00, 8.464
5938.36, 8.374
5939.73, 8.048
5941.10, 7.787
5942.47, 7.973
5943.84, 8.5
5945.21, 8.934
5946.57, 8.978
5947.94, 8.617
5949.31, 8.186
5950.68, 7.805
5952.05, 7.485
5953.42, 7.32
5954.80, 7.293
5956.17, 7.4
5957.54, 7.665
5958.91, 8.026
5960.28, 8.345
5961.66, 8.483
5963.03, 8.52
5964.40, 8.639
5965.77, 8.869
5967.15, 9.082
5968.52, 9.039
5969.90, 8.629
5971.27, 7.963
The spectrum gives 8.2 Ang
